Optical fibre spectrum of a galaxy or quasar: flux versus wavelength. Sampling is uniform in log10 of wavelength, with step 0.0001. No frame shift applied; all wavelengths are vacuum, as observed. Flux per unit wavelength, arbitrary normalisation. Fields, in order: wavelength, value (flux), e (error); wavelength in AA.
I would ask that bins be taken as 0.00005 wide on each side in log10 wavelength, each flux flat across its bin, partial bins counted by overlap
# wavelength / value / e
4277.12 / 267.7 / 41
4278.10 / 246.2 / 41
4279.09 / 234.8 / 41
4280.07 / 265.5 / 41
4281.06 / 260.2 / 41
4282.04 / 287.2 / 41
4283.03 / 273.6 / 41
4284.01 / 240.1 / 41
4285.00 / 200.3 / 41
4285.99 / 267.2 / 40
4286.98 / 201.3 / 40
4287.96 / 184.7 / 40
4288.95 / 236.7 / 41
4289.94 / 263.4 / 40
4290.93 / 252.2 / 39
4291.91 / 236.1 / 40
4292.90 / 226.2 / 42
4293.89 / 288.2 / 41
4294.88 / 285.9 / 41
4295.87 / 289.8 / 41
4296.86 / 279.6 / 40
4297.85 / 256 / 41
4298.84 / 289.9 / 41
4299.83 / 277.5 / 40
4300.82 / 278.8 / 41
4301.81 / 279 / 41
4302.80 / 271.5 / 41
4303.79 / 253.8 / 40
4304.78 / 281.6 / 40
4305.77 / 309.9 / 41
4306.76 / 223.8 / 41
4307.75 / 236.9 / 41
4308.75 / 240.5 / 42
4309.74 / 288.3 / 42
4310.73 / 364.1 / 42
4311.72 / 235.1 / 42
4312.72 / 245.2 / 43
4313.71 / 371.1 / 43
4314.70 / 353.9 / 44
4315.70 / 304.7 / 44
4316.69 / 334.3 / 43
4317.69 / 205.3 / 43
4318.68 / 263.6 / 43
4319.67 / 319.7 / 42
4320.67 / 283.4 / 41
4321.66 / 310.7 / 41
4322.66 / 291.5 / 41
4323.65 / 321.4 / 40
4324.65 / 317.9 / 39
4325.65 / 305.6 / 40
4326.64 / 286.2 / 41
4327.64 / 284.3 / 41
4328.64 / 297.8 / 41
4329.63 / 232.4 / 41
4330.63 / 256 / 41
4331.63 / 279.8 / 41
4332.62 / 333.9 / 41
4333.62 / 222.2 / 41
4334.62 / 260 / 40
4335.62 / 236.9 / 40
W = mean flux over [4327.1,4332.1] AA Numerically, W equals 270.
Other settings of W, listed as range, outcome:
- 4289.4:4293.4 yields 244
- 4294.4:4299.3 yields 280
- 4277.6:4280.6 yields 249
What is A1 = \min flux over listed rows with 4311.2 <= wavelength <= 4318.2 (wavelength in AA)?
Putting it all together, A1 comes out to 205.3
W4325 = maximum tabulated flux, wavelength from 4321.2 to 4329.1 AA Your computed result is 321.4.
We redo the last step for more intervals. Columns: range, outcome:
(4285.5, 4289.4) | 267.2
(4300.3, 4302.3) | 279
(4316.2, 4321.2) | 334.3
